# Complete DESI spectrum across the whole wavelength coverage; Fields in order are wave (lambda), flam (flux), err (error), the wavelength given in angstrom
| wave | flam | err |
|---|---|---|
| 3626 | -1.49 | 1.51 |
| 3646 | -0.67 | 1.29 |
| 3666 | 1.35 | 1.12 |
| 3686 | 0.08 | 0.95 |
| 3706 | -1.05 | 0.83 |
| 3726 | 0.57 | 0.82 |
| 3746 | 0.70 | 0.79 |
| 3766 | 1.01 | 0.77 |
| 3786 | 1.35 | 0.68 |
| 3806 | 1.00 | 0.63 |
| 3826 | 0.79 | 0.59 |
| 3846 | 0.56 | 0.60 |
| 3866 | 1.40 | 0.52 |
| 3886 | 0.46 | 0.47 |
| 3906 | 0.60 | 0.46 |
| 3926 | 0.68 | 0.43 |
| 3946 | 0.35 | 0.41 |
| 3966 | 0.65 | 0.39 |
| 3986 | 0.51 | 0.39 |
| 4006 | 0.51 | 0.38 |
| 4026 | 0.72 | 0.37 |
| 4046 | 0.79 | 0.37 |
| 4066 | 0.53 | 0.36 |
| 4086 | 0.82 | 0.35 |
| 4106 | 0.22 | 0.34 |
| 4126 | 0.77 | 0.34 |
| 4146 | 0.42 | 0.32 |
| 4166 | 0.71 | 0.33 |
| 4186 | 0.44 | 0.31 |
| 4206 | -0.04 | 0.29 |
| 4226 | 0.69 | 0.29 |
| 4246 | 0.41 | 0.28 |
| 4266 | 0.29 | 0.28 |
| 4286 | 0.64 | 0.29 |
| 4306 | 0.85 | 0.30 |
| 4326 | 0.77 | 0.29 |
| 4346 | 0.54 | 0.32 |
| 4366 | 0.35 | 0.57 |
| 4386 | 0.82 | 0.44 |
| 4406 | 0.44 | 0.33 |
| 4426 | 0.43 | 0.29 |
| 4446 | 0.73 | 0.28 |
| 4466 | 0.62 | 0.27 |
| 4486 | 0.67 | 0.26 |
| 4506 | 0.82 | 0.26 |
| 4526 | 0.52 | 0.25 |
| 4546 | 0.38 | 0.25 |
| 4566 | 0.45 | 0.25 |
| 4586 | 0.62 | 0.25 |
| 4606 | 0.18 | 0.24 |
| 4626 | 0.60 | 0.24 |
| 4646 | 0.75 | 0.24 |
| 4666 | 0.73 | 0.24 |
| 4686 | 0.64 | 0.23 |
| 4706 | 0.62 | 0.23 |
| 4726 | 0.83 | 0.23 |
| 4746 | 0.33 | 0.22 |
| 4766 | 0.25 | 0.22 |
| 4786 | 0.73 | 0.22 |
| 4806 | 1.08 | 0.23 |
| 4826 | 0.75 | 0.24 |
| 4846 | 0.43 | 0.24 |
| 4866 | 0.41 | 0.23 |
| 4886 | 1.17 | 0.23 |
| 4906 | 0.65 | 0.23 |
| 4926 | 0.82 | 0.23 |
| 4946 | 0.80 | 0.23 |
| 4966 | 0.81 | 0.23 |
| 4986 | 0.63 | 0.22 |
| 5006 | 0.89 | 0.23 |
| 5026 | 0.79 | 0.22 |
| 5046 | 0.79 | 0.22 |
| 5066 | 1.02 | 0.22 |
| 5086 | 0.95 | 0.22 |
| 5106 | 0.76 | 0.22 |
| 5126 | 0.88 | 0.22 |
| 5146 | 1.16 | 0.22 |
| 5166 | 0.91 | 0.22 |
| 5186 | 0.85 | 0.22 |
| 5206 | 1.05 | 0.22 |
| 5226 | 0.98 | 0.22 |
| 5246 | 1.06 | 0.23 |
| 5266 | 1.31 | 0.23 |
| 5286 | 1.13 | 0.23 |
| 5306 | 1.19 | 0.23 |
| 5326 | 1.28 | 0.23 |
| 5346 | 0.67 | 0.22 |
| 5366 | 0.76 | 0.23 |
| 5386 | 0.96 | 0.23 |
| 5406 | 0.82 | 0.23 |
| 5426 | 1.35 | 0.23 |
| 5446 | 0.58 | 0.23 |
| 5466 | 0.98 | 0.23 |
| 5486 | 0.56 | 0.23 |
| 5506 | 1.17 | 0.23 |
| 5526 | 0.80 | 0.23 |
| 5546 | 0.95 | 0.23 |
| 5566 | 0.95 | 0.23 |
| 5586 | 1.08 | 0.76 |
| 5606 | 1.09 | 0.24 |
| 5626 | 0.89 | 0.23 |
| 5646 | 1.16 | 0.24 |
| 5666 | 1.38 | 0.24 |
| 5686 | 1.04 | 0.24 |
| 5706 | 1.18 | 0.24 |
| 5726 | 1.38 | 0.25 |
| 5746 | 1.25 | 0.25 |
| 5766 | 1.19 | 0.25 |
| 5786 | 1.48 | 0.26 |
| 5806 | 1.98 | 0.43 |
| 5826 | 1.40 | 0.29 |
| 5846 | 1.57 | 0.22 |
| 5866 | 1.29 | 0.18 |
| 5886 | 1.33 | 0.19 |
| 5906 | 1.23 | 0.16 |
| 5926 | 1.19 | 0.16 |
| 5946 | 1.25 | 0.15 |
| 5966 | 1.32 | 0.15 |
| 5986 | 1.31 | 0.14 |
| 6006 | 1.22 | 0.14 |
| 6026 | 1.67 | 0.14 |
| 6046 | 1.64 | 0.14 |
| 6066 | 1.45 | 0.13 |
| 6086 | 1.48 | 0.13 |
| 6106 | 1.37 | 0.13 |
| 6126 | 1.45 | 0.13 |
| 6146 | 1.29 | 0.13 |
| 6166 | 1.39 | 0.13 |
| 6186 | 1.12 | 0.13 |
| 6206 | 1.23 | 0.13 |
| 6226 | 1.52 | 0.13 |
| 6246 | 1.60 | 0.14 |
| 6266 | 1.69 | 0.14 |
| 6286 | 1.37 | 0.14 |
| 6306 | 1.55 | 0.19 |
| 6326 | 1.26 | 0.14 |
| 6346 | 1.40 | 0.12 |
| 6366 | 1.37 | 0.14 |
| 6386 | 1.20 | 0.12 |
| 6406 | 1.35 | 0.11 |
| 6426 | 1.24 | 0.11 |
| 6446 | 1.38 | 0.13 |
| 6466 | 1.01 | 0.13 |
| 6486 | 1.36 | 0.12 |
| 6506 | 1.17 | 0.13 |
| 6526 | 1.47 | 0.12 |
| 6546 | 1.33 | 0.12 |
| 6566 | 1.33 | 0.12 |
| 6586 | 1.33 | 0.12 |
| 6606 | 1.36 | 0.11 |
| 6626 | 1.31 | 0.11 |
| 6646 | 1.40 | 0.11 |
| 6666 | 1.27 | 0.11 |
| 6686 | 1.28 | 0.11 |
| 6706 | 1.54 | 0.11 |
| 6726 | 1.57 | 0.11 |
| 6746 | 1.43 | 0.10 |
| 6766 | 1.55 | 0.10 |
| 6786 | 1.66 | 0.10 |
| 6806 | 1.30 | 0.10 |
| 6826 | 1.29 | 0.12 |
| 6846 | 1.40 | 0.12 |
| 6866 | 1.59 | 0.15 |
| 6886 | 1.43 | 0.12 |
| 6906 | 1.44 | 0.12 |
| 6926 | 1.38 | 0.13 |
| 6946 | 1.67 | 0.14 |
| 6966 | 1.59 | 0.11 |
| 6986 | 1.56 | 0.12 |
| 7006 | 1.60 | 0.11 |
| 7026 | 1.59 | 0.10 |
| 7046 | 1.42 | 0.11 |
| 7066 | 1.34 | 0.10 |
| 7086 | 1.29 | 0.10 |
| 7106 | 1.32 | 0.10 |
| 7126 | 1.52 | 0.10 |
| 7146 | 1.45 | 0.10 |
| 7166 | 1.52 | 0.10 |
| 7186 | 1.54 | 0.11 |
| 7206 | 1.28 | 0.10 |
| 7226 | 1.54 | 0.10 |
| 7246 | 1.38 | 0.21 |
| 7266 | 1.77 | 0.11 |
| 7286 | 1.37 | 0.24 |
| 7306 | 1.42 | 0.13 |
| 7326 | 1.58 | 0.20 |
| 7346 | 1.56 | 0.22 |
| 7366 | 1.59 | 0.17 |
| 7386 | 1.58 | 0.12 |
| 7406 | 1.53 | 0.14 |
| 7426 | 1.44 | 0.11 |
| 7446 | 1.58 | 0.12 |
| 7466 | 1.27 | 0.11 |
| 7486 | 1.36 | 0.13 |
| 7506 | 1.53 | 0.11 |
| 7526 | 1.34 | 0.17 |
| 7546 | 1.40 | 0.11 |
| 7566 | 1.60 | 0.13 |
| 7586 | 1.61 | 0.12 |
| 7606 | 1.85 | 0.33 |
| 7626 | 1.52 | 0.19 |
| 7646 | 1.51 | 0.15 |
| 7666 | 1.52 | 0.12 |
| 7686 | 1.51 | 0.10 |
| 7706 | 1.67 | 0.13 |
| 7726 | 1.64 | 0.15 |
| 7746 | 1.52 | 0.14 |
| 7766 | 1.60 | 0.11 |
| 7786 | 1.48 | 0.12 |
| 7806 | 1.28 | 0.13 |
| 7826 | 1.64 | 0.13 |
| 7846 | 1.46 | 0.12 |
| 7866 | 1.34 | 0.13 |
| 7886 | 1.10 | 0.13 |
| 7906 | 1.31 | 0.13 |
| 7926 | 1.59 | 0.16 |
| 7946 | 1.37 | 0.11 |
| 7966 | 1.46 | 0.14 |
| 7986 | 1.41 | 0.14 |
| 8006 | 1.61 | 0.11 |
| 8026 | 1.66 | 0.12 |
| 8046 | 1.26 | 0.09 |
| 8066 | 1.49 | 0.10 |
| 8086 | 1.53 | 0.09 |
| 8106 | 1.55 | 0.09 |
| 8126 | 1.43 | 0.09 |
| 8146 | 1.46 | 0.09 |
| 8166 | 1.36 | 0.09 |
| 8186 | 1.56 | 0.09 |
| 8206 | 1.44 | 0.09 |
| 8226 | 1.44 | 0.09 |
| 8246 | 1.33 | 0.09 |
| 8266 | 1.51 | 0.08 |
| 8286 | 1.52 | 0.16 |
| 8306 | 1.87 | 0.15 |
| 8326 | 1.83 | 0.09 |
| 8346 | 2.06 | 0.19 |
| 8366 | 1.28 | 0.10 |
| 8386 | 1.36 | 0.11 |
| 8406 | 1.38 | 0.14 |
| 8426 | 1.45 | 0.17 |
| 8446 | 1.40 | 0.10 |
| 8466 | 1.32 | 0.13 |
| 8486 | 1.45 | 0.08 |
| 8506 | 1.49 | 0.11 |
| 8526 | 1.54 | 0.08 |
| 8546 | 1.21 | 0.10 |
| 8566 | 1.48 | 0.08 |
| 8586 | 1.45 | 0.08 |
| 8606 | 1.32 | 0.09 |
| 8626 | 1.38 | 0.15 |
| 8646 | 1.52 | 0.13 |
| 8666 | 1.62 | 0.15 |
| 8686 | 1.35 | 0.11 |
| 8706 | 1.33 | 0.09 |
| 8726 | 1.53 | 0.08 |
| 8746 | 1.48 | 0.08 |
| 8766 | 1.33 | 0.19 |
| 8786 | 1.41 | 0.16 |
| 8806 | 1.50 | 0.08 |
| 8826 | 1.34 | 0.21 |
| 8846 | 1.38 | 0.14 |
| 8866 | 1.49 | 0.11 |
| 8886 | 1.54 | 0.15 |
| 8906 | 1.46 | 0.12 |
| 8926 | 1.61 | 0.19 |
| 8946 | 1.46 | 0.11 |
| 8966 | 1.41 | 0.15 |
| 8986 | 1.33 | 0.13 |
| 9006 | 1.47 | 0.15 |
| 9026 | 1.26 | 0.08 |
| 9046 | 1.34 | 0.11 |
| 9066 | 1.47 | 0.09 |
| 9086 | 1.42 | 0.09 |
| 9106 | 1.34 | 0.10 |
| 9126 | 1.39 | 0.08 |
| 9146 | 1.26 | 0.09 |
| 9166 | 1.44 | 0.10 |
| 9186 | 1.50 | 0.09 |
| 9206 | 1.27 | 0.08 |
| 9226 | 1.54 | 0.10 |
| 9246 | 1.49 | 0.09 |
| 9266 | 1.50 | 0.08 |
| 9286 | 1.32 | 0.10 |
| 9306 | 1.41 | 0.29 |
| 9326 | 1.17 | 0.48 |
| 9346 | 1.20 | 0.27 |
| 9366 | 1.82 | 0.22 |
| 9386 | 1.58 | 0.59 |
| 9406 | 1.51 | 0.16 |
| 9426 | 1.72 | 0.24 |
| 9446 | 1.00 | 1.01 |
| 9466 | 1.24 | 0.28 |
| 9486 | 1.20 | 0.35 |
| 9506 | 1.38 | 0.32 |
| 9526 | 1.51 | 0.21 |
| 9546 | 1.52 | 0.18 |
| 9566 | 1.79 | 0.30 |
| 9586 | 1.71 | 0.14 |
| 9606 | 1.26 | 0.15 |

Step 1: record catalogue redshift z 0.267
